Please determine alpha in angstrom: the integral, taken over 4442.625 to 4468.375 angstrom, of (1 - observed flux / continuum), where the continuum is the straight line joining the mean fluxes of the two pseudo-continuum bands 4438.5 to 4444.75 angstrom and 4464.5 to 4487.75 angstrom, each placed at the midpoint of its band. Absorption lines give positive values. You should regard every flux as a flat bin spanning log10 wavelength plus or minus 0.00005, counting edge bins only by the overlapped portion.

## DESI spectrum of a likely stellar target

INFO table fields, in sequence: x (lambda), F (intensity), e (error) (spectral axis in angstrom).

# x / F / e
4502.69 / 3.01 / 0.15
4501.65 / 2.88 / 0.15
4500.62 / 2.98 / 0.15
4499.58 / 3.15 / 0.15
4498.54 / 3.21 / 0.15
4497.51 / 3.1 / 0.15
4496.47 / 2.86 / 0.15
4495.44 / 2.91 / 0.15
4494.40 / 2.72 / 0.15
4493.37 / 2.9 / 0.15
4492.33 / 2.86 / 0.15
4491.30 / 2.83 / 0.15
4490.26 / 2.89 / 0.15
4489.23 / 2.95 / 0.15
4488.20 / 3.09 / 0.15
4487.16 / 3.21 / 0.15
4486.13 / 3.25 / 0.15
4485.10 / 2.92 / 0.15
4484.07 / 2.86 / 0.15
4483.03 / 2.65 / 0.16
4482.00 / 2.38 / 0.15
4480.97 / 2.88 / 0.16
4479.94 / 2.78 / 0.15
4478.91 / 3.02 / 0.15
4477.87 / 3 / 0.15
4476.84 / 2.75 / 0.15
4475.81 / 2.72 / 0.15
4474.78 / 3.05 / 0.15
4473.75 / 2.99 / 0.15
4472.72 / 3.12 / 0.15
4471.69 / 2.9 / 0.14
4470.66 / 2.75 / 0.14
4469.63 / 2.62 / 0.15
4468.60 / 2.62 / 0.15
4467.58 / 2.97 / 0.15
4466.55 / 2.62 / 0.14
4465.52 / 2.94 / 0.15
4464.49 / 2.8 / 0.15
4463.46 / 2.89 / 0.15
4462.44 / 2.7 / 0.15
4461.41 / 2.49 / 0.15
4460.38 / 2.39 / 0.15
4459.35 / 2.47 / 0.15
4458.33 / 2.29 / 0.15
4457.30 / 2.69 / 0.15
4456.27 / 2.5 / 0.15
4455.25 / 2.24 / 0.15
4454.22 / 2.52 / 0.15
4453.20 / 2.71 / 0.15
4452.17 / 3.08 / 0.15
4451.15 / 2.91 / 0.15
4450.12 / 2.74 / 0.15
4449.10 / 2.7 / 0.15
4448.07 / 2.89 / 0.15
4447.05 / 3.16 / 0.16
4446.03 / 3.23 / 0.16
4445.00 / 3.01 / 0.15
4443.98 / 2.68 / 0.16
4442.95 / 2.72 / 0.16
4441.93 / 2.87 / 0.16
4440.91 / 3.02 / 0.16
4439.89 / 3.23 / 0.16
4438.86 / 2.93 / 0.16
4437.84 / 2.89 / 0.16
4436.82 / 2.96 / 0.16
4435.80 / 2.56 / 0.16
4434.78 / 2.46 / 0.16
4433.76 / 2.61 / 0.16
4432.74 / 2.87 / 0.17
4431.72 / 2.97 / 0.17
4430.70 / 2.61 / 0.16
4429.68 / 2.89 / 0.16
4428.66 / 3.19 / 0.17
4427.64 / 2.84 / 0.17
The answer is 1.4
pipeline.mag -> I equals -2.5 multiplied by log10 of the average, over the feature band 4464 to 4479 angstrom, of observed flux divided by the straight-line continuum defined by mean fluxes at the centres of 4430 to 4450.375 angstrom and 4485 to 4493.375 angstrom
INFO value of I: 0.04 mag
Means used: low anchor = 2.86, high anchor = 3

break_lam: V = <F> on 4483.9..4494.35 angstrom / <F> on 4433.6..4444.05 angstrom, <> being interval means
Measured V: 1.1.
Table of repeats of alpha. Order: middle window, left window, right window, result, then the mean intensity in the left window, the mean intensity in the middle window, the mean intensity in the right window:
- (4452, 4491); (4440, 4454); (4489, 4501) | 1.9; 2.9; 2.78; 2.95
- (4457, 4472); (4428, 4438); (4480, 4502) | 1.0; 2.8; 2.67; 2.93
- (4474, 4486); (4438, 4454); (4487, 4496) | 0.3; 2.92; 2.84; 2.92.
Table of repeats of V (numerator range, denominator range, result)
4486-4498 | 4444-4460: 1.08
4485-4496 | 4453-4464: 1.17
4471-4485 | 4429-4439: 1.03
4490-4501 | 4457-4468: 1.11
